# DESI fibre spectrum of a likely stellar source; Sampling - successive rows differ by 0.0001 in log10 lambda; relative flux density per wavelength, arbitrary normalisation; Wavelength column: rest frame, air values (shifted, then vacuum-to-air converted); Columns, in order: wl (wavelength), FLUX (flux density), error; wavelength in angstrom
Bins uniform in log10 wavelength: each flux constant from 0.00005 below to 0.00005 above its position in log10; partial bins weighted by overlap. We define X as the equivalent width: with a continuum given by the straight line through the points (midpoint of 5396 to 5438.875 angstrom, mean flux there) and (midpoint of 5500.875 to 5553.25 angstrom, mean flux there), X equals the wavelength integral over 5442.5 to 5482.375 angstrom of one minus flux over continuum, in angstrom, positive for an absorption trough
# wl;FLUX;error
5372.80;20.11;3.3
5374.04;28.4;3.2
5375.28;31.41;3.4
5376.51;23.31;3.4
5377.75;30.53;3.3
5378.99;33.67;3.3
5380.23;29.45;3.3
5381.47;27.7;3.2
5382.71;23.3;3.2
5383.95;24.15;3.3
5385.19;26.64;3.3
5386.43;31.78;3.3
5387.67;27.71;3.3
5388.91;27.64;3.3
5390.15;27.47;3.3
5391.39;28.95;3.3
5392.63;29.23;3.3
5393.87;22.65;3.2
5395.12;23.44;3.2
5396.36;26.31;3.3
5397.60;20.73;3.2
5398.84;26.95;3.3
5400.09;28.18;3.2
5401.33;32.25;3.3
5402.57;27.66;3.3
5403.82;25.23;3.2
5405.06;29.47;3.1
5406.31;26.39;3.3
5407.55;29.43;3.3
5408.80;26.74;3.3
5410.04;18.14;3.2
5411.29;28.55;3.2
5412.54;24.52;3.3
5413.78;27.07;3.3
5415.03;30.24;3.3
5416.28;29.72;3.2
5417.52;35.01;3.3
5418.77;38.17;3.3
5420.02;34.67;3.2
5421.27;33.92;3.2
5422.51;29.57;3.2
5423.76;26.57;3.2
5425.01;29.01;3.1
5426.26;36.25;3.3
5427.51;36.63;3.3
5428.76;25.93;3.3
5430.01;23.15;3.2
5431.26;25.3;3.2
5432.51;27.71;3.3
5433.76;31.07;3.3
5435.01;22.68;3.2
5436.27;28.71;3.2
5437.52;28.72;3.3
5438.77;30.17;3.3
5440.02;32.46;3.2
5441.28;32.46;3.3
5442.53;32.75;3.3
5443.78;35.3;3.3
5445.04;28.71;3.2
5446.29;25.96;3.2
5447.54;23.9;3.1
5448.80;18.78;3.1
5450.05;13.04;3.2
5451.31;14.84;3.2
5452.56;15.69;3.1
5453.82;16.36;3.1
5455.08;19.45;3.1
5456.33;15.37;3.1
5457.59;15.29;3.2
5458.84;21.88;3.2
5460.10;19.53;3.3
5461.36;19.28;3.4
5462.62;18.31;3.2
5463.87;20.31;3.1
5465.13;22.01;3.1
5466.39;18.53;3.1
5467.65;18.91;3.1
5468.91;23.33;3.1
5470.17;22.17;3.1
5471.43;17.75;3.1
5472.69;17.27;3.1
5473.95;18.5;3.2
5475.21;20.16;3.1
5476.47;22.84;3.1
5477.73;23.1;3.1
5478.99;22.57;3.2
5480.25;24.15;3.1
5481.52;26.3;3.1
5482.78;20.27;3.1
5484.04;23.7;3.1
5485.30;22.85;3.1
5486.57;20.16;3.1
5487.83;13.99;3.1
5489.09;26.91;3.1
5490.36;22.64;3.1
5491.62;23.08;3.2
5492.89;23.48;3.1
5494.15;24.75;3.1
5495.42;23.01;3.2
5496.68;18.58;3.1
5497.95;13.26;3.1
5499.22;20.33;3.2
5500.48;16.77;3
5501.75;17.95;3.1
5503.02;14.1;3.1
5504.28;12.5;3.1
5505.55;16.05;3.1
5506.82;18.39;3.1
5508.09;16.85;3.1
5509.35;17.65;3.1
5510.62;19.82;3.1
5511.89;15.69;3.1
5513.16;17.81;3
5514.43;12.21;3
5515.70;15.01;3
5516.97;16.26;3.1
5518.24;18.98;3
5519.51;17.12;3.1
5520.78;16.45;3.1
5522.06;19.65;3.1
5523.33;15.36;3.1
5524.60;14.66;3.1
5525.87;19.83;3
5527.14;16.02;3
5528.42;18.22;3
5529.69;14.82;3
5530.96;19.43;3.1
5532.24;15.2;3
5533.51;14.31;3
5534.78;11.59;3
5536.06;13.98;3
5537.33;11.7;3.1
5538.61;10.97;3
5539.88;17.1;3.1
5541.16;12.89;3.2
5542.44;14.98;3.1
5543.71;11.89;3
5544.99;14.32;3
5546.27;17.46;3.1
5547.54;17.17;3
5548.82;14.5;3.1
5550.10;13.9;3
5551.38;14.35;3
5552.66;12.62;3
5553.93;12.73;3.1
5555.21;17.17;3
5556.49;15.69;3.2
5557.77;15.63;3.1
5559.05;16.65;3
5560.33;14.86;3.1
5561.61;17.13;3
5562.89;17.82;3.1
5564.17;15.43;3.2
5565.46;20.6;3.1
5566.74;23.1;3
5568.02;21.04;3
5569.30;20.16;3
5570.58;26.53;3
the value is 4.1 angstrom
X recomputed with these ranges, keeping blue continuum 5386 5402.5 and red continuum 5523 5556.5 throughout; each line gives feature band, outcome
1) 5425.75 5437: -2.1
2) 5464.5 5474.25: 0.5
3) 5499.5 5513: 0.8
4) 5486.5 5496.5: -1.7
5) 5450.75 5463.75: 2.4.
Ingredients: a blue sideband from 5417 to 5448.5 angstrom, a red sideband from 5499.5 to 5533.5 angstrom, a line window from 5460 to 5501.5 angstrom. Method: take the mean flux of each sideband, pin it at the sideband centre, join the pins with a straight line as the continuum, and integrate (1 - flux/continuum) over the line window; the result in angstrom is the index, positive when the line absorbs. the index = 2.49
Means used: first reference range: 30.1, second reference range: 16.6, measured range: 20.9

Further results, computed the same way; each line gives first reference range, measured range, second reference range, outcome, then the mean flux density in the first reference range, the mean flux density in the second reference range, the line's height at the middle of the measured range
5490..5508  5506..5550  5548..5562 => 2.72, 18.8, 15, 16.8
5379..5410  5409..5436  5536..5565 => -4.74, 27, 14.9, 24.8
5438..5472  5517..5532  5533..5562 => -0.81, 22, 14.5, 16.3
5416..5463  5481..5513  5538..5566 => 1.74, 26.1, 15.3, 20.6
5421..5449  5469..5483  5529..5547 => 1.01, 29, 14.4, 23.2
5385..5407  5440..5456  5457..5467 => -1.61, 27.2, 19.4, 21.1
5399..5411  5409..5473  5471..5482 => -2.02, 27.1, 21.4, 24.2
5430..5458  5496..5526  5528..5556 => 1.61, 24.3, 14.6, 17.7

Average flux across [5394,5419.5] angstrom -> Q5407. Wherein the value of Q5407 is 27.6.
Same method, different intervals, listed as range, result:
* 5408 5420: 29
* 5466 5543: 18.2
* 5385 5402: 27.2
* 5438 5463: 22.5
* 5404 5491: 24.6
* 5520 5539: 15.5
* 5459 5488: 20.8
